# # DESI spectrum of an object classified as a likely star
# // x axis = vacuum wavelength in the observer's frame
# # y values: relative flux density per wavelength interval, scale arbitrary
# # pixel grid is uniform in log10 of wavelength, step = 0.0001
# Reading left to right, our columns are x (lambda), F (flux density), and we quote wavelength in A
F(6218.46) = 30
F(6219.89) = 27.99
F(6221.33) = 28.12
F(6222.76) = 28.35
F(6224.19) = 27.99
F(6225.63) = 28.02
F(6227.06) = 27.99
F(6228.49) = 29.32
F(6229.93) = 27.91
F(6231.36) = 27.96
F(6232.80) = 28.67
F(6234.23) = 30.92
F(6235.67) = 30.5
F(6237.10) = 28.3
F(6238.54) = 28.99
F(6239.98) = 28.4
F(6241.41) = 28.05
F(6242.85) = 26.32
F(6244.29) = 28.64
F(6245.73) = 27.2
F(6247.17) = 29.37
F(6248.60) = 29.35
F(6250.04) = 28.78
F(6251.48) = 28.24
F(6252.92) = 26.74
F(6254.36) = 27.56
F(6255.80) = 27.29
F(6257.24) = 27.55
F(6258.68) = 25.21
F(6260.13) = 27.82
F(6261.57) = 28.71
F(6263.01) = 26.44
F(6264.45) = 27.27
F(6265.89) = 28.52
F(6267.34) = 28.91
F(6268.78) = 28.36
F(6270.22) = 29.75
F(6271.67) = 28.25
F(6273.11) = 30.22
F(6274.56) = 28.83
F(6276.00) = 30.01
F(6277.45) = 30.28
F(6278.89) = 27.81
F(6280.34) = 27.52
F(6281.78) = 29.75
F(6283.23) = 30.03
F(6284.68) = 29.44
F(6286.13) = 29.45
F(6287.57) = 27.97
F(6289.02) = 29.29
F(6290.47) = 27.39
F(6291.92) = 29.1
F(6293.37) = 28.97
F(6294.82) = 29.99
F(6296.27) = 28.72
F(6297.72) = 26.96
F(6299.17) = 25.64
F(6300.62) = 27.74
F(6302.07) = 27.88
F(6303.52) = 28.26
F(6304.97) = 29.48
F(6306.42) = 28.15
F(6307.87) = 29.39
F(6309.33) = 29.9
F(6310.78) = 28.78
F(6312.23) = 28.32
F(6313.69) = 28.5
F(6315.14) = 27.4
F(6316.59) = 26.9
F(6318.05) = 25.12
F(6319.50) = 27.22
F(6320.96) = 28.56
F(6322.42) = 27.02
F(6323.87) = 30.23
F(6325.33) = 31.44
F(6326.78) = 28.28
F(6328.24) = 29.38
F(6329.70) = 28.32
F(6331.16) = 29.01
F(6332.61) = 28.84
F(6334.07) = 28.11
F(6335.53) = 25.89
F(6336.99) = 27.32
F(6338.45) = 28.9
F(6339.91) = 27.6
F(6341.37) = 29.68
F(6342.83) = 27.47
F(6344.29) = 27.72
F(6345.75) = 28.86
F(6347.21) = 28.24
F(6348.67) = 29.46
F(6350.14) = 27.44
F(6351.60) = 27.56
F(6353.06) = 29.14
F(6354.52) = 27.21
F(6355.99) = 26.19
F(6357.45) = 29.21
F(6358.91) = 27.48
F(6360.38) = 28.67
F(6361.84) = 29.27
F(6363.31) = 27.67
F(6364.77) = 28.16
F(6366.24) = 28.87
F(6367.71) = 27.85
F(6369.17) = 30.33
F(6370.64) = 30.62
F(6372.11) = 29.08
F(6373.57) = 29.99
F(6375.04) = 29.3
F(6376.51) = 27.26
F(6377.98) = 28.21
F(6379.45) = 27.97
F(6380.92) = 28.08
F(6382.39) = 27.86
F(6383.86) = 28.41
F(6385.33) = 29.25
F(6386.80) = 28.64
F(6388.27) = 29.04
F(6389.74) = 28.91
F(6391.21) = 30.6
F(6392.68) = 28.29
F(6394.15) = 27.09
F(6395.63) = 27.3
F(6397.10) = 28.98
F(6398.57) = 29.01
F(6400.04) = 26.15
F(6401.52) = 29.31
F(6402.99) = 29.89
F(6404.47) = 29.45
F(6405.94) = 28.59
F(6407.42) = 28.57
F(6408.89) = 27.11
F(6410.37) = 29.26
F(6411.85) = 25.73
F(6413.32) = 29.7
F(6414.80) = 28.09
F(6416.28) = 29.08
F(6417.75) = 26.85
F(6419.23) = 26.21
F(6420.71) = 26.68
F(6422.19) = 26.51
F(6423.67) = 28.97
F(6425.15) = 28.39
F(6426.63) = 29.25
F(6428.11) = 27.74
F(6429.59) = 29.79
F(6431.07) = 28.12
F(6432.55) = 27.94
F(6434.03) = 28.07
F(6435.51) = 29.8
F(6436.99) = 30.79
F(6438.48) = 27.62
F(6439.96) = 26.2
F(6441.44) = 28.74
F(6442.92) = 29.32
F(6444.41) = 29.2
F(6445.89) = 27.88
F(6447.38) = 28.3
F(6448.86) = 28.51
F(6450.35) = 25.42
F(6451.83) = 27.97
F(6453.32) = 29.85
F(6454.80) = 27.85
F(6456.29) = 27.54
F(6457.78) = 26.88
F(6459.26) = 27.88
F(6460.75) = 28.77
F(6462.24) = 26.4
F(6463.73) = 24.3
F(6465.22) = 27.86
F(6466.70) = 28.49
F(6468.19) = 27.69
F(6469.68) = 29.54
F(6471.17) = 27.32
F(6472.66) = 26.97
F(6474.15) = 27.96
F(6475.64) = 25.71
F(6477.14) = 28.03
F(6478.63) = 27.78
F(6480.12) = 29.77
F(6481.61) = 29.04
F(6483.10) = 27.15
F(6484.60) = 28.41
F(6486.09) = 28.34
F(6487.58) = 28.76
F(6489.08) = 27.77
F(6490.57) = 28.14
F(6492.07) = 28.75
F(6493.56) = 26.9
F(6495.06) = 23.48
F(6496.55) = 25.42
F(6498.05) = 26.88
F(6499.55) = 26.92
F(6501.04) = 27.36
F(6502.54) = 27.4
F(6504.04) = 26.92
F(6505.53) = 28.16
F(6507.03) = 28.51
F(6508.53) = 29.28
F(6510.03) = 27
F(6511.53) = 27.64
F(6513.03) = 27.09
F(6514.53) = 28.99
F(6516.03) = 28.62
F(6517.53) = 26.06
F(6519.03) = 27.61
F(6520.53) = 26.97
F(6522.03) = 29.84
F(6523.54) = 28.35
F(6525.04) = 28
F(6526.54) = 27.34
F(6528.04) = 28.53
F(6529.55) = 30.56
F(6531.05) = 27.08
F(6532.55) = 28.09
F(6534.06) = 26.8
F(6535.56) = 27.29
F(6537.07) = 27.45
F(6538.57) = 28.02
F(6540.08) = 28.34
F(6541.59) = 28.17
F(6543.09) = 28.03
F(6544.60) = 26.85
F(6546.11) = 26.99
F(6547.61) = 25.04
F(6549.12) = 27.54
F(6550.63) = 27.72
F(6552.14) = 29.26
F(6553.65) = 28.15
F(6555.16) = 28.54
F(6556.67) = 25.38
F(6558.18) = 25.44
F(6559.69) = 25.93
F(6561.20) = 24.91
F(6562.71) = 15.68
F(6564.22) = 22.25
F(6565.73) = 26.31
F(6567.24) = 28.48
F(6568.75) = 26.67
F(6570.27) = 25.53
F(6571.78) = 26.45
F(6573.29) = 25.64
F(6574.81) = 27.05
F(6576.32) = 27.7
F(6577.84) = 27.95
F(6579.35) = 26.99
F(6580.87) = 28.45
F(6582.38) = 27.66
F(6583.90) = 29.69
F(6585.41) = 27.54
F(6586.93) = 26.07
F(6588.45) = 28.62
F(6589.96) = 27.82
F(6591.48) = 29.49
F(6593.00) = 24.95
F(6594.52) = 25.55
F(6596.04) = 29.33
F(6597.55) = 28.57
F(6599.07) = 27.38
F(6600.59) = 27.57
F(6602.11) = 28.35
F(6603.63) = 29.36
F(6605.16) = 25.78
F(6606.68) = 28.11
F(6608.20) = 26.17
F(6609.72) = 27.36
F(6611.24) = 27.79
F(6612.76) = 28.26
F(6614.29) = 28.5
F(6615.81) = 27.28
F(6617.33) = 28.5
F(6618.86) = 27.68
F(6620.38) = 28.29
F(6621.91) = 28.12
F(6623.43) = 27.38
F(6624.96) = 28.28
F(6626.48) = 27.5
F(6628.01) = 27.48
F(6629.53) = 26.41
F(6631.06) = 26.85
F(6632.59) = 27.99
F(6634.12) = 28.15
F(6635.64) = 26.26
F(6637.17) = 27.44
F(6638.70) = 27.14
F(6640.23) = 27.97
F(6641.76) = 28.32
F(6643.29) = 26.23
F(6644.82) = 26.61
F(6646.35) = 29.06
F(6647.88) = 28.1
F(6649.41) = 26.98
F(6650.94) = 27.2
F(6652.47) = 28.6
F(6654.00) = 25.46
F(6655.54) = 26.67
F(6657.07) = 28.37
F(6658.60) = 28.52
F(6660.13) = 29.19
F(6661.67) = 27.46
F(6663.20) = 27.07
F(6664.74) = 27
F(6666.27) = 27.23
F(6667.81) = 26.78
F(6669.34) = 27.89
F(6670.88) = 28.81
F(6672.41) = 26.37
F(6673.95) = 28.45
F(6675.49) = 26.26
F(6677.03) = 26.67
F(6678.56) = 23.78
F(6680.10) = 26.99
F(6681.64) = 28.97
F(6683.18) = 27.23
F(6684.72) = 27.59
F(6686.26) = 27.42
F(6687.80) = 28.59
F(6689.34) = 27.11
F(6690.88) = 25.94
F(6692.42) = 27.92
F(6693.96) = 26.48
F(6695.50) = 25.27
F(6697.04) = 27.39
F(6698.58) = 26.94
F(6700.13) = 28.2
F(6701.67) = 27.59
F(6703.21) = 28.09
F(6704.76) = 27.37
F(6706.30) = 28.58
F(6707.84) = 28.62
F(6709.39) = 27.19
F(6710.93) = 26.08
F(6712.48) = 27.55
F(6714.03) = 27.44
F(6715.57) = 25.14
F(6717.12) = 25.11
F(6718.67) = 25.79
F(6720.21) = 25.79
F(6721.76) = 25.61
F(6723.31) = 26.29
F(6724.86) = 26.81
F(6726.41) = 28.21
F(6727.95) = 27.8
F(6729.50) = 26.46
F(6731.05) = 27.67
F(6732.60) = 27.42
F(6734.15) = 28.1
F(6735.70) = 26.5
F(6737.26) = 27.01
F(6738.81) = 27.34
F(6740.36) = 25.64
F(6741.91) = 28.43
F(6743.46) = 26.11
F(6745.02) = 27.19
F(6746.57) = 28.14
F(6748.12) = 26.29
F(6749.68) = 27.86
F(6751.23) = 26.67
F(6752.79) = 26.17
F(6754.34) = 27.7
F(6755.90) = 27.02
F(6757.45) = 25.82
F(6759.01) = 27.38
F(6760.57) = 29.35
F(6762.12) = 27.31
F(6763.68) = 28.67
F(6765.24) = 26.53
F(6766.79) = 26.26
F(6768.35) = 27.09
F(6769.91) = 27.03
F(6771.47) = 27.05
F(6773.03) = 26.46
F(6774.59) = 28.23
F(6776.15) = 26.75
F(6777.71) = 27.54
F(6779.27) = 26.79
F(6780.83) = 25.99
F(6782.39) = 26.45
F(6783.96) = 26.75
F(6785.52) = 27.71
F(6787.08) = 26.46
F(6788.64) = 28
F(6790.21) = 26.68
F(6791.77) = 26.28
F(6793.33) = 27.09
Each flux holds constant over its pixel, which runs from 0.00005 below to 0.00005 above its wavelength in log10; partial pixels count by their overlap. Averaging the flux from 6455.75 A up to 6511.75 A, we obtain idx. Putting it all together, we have 27.6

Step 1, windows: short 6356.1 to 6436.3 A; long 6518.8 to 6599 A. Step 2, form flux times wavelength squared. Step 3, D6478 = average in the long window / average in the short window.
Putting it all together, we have 1.0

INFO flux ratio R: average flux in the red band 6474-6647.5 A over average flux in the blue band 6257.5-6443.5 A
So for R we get 1.0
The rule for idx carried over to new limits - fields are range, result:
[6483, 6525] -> 27.6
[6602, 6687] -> 27.5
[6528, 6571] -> 26.7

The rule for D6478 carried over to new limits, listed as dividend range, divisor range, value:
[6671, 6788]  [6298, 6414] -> 1.07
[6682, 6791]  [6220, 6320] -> 1.10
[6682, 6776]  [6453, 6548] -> 1.05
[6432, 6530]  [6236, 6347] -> 1.04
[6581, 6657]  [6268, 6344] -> 1.07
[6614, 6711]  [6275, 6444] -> 1.06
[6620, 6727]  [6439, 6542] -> 1.04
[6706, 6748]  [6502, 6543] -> 1.03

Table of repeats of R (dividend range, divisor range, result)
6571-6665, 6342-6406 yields 0.97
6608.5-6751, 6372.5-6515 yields 0.97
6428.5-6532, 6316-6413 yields 0.98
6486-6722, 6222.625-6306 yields 0.96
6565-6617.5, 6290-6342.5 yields 0.97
